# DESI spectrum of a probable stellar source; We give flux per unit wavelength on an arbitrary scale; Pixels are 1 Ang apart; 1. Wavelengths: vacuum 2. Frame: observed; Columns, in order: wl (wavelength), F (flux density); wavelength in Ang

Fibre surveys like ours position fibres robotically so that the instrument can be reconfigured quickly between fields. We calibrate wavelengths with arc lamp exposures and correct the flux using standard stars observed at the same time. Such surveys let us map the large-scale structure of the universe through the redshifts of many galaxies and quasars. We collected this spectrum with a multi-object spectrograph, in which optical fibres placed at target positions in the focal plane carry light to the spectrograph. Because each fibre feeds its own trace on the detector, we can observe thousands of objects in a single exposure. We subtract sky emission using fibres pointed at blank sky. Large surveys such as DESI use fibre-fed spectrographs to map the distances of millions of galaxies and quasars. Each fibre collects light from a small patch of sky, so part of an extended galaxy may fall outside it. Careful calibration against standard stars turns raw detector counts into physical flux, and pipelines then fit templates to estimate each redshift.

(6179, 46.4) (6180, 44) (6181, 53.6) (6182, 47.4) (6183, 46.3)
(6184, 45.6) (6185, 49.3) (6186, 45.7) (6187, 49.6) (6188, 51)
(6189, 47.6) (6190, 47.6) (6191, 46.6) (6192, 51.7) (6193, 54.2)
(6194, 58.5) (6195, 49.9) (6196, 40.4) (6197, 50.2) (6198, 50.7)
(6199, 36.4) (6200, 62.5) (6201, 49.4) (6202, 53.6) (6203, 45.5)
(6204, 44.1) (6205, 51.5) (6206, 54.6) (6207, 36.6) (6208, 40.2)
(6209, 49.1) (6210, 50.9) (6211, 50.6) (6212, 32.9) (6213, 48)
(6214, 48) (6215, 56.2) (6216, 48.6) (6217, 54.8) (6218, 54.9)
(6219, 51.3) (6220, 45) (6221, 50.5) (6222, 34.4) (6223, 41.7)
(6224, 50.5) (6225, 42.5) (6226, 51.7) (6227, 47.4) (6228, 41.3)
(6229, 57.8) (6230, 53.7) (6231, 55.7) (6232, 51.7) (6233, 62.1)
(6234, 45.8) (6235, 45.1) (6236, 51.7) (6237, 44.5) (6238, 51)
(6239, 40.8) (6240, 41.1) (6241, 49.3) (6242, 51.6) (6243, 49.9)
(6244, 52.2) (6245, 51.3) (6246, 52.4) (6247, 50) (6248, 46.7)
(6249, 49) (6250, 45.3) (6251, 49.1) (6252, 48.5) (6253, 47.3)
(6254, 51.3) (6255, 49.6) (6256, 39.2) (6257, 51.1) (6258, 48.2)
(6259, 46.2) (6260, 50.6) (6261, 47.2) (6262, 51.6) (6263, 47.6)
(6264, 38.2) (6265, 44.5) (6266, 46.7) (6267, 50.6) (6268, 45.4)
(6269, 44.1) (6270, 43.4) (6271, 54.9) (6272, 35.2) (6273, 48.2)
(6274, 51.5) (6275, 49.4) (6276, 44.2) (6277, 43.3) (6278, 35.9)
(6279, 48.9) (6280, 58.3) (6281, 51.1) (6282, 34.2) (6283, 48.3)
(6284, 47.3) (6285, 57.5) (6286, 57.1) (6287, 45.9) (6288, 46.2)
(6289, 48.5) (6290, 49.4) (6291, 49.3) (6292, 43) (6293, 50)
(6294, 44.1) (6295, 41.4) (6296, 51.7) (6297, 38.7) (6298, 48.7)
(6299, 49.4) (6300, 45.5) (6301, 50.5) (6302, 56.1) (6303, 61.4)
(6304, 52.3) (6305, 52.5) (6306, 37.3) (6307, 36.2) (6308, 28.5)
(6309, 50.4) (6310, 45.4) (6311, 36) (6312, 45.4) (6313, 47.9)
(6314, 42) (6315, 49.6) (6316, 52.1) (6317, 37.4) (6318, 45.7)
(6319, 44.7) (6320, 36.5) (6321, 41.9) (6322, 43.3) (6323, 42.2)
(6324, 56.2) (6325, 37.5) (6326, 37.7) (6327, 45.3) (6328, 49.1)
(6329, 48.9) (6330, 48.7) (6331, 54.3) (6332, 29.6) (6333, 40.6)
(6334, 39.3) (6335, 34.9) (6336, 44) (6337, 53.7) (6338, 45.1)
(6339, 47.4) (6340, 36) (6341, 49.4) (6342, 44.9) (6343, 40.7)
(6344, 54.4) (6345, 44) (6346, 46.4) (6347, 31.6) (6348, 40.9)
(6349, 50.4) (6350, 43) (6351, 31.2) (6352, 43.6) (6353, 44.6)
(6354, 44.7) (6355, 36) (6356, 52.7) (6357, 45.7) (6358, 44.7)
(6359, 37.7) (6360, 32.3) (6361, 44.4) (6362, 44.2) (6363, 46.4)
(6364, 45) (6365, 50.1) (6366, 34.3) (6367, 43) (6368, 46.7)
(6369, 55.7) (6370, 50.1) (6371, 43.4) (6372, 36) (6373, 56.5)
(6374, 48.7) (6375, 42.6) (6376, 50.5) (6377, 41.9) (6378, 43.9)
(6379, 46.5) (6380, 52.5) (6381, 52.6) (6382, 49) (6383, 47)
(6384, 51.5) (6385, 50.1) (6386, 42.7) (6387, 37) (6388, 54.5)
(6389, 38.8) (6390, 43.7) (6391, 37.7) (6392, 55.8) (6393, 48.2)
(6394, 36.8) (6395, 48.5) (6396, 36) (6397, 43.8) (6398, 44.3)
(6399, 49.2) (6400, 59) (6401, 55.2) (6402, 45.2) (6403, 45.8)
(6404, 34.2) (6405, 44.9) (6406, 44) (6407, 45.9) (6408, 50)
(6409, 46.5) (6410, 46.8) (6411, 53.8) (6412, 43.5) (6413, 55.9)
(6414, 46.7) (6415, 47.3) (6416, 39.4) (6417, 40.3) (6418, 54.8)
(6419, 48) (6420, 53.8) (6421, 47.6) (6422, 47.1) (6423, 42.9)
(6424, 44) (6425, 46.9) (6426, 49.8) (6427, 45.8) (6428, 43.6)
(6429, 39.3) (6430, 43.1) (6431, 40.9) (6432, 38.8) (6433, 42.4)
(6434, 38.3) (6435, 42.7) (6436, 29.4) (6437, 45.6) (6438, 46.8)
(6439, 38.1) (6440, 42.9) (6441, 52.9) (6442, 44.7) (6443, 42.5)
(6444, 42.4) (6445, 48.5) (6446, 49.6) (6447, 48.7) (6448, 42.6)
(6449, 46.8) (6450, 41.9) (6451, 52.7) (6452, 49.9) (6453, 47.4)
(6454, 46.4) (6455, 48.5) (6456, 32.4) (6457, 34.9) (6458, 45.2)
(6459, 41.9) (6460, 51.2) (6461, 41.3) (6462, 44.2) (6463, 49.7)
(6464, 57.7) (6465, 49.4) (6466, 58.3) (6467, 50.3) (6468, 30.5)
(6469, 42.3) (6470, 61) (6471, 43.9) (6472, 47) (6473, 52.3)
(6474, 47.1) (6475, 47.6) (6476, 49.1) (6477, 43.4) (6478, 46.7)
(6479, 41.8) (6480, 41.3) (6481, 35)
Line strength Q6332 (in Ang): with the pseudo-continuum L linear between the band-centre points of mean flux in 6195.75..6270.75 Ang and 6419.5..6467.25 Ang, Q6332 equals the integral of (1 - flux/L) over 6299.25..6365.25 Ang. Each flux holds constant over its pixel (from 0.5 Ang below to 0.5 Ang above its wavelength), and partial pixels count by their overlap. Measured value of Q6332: 3.59 Ang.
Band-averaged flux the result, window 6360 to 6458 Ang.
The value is 45.5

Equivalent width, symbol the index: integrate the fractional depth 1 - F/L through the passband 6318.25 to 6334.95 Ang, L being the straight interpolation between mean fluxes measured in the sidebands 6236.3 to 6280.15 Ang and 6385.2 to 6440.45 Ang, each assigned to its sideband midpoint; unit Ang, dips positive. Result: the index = 1.1 Ang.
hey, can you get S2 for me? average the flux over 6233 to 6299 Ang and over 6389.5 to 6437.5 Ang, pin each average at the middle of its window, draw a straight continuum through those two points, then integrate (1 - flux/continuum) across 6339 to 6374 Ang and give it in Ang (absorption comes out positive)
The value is 1.6 Ang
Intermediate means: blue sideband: 47.5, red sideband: 45.3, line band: 44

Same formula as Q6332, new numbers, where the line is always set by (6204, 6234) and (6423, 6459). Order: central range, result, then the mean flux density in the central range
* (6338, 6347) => 0.3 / 44.6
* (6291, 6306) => -0.5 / 48.6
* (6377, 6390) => -0.5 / 46.8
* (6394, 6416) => -1.0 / 46.6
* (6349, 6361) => 1.0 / 42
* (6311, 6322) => 0.6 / 43.9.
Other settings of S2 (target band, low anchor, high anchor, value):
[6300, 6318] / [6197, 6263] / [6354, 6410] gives 0.4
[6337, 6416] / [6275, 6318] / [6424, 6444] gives -1.7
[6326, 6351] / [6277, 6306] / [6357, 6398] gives 1.5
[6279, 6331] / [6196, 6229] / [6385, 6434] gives 0.3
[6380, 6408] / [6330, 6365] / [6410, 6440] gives -1.3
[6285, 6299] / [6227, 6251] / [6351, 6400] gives 0.1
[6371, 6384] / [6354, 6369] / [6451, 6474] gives -1.0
